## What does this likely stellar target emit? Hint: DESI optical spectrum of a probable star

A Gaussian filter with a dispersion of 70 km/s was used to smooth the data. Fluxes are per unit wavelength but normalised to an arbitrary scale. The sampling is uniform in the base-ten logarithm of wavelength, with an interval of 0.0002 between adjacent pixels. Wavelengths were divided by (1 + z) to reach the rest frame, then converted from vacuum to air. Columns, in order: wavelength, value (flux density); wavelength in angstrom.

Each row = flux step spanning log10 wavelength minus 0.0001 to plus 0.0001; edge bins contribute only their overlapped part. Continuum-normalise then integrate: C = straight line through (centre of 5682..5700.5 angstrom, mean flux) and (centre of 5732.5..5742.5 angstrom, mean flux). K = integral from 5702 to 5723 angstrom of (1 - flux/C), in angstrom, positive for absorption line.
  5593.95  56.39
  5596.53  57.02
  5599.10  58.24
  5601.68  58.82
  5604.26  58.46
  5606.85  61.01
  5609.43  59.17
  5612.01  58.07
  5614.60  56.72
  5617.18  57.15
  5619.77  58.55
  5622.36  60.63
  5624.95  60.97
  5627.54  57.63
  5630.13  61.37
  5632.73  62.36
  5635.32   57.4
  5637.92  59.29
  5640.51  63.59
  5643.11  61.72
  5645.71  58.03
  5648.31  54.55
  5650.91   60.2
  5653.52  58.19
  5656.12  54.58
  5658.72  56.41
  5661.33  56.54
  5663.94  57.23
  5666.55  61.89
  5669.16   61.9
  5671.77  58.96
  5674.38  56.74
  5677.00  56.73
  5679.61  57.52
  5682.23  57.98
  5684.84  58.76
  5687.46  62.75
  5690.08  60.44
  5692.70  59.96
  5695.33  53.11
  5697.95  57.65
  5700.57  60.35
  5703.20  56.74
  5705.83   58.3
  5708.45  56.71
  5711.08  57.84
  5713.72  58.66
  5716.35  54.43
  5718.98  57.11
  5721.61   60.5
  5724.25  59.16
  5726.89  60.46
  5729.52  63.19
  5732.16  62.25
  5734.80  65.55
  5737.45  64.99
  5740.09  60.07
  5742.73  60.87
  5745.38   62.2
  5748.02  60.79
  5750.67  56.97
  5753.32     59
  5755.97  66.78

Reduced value 1.1 angstrom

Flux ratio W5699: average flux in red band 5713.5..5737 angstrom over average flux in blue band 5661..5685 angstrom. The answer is 1.0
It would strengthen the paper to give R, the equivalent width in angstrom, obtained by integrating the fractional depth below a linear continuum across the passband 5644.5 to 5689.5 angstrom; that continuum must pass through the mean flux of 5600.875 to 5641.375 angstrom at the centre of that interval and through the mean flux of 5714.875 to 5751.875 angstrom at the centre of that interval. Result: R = 1.3 angstrom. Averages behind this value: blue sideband 59.4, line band 58.2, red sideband 60.6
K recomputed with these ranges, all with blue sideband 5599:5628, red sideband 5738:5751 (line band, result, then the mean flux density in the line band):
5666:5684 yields 0.31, 58.7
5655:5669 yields 0.42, 57.7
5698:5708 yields 0.32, 58.2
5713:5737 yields 0.04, 60.4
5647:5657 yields 0.41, 57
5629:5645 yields -0.45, 60.8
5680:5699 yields 0.42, 58.6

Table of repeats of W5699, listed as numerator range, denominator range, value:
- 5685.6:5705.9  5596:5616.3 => 1.00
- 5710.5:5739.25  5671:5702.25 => 1.03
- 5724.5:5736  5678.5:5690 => 1.05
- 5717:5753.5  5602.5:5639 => 1.03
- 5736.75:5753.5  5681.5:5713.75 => 1.04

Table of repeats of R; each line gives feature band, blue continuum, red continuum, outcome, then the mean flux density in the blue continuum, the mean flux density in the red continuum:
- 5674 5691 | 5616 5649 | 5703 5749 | 0.30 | 59.6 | 60.1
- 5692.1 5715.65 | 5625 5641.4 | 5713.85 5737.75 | 1.15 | 60.3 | 60.6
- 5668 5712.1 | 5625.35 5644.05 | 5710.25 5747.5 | 1.58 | 60.5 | 60.6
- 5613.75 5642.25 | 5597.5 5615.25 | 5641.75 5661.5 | -0.75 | 58.7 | 57.6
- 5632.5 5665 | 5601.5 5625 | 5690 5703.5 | 0.06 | 58.8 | 57.9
